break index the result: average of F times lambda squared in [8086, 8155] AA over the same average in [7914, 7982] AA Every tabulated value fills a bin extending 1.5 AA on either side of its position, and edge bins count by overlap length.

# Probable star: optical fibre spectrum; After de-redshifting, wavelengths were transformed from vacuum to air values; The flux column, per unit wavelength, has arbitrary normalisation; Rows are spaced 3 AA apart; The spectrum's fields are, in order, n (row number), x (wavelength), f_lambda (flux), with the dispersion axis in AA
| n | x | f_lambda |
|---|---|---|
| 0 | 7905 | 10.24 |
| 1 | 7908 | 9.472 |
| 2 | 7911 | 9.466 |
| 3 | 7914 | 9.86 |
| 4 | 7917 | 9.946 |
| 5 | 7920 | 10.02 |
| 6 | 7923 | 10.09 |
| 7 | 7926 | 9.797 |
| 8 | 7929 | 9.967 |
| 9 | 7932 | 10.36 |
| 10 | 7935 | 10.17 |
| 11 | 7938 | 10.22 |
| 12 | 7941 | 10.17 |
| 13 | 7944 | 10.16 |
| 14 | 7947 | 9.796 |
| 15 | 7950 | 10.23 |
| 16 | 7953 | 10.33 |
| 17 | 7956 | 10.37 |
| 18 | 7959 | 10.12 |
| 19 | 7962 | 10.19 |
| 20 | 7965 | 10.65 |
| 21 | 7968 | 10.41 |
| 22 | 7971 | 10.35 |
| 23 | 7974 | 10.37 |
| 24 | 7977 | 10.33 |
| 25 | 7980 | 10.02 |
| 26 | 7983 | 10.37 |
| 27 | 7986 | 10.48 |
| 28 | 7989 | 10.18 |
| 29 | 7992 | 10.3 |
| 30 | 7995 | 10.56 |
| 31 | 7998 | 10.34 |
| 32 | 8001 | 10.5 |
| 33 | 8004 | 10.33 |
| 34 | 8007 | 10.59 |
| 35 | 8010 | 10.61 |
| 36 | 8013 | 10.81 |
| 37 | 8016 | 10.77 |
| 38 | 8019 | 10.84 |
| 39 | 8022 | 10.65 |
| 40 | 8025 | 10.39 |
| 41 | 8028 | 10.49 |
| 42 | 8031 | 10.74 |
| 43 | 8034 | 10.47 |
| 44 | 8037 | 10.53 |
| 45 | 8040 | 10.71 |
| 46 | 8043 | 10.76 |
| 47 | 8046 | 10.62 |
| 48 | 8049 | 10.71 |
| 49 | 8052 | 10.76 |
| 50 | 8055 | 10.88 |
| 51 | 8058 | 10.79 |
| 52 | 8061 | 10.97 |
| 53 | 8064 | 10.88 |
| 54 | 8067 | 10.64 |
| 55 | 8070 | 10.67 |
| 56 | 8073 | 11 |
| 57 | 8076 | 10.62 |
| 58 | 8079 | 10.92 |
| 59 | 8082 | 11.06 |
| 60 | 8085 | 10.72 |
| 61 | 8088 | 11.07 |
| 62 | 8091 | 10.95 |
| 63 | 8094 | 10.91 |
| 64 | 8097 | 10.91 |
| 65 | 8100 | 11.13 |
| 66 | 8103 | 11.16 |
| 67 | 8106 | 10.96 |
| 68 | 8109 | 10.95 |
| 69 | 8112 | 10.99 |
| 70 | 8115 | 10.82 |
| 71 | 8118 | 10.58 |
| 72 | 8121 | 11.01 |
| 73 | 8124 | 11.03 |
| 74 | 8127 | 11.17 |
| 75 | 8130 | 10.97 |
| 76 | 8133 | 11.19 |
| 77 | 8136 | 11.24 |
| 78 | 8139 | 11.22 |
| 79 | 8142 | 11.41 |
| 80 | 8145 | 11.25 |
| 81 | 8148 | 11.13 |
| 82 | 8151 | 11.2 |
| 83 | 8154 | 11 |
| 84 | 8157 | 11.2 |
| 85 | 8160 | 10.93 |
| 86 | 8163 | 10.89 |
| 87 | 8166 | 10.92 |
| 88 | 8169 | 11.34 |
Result 1.1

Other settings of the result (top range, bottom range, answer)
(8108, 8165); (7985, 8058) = 1.07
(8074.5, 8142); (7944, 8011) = 1.10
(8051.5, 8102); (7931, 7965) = 1.10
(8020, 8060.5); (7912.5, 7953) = 1.09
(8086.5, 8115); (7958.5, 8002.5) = 1.09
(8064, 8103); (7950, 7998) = 1.08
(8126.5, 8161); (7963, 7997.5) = 1.12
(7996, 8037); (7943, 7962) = 1.06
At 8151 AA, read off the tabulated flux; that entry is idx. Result 11.2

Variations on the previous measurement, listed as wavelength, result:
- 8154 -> 11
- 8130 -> 10.97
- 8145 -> 11.25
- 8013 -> 10.81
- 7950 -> 10.23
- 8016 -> 10.77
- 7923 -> 10.09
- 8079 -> 10.92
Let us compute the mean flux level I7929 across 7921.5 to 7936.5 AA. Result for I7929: 10.1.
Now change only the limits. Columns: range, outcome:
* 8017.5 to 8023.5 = 10.7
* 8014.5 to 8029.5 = 10.6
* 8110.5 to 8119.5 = 10.8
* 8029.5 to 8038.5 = 10.6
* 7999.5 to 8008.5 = 10.5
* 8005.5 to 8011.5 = 10.6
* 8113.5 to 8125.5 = 10.9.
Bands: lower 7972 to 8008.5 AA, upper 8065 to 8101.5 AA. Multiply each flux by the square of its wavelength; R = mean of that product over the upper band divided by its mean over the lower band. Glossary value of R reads 1.07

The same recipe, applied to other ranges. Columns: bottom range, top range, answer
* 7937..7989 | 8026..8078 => 1.07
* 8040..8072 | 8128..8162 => 1.06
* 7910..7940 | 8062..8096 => 1.13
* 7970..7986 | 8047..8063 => 1.07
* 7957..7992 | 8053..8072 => 1.07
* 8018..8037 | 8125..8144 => 1.09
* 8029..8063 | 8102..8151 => 1.05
